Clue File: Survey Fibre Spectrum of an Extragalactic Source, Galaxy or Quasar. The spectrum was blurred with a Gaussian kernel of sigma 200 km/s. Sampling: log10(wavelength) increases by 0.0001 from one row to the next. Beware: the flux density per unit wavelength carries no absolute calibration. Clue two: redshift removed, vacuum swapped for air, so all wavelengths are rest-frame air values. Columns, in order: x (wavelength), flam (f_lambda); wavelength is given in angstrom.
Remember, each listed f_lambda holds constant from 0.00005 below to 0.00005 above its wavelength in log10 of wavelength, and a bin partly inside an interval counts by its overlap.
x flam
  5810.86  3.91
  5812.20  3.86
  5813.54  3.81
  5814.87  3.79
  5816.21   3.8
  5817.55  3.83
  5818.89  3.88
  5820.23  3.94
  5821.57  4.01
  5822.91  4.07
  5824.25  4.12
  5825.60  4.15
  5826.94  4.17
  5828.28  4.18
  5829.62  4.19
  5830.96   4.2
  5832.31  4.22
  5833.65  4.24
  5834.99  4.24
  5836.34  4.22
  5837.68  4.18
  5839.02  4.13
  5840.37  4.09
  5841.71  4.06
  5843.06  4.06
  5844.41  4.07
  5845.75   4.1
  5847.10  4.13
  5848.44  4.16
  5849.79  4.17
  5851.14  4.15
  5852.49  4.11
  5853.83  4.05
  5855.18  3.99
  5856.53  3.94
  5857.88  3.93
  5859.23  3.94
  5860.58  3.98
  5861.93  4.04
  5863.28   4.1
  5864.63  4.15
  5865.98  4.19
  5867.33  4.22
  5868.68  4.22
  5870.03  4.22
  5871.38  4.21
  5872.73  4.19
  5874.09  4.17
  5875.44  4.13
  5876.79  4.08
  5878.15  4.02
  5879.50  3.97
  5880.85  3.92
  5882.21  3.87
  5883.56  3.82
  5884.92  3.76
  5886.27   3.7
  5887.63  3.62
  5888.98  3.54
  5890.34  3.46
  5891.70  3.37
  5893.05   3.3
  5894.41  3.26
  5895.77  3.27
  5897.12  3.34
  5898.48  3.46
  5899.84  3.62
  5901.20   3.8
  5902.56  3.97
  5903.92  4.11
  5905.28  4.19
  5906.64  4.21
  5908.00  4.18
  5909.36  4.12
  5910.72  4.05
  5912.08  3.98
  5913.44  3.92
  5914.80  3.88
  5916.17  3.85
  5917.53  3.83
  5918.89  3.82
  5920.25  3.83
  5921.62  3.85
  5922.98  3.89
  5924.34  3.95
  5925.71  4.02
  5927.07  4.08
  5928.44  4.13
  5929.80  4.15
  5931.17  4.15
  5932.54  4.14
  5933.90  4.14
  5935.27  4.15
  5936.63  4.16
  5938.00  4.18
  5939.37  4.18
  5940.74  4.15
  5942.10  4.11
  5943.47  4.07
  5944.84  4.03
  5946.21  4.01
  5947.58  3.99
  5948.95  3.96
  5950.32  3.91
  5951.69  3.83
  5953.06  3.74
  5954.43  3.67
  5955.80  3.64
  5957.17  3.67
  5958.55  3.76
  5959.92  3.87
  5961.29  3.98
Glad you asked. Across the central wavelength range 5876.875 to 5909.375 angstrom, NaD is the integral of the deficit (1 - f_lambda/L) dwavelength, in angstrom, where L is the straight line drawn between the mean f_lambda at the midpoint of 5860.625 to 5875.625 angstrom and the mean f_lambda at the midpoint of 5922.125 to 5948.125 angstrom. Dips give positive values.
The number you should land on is 3.1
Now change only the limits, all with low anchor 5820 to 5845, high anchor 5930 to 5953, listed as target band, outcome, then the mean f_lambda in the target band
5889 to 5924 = 2.6 angstrom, 3.78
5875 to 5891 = 1.1 angstrom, 3.82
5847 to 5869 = 0.2 angstrom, 4.08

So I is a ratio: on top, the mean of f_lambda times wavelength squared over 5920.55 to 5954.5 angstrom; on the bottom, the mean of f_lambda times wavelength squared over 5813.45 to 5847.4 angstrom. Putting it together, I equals 1.0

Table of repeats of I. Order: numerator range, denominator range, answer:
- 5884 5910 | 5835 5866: 0.92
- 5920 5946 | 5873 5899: 1.12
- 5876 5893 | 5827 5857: 0.92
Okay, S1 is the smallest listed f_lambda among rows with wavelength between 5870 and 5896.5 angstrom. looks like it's 3.26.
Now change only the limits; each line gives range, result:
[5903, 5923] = 3.82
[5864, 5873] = 4.15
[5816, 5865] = 3.8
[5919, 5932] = 3.83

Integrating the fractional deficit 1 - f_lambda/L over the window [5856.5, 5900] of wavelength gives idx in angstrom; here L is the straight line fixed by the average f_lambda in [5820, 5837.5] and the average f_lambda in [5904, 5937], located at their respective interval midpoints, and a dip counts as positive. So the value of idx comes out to 2.5 angstrom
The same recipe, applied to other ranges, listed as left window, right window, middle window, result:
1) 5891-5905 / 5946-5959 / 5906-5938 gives -3.0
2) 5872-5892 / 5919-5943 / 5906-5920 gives 0.0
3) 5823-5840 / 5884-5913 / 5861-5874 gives -0.8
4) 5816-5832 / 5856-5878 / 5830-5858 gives -0.3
